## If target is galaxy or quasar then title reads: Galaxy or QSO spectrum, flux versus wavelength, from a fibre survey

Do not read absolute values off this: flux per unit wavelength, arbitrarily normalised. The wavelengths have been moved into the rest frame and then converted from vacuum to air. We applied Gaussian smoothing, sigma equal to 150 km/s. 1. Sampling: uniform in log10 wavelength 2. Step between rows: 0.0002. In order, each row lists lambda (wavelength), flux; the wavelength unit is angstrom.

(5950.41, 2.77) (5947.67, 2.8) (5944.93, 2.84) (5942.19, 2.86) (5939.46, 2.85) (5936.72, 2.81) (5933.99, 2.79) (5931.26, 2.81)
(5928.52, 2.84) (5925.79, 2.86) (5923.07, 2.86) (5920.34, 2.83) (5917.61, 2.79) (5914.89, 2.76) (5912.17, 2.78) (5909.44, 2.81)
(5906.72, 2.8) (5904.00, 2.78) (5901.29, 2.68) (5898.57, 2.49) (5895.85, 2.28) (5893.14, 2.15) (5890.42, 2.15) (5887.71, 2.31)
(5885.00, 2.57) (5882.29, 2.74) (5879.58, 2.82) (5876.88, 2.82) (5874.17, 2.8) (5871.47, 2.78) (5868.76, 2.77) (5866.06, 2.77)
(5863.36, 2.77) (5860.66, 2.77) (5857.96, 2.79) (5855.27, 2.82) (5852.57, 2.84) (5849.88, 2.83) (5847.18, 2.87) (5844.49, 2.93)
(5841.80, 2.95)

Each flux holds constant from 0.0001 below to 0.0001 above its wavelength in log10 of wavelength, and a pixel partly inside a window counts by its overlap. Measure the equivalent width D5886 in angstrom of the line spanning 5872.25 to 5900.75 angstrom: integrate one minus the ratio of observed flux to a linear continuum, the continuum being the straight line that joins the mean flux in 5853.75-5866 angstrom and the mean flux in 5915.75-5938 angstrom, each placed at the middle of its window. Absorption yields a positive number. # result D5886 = 2.8 angstrom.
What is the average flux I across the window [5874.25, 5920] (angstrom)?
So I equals 2.62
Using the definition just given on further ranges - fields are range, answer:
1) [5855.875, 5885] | 2.77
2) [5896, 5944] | 2.78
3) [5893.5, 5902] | 2.43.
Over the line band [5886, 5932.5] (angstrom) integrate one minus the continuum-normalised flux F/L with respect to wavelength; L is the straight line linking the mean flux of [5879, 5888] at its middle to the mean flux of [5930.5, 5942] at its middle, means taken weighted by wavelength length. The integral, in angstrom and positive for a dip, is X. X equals 1.4 angstrom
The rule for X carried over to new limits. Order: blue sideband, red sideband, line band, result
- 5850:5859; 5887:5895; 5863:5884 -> -2.4 angstrom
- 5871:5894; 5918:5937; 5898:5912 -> -0.2 angstrom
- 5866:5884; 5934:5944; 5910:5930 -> 0.0 angstrom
